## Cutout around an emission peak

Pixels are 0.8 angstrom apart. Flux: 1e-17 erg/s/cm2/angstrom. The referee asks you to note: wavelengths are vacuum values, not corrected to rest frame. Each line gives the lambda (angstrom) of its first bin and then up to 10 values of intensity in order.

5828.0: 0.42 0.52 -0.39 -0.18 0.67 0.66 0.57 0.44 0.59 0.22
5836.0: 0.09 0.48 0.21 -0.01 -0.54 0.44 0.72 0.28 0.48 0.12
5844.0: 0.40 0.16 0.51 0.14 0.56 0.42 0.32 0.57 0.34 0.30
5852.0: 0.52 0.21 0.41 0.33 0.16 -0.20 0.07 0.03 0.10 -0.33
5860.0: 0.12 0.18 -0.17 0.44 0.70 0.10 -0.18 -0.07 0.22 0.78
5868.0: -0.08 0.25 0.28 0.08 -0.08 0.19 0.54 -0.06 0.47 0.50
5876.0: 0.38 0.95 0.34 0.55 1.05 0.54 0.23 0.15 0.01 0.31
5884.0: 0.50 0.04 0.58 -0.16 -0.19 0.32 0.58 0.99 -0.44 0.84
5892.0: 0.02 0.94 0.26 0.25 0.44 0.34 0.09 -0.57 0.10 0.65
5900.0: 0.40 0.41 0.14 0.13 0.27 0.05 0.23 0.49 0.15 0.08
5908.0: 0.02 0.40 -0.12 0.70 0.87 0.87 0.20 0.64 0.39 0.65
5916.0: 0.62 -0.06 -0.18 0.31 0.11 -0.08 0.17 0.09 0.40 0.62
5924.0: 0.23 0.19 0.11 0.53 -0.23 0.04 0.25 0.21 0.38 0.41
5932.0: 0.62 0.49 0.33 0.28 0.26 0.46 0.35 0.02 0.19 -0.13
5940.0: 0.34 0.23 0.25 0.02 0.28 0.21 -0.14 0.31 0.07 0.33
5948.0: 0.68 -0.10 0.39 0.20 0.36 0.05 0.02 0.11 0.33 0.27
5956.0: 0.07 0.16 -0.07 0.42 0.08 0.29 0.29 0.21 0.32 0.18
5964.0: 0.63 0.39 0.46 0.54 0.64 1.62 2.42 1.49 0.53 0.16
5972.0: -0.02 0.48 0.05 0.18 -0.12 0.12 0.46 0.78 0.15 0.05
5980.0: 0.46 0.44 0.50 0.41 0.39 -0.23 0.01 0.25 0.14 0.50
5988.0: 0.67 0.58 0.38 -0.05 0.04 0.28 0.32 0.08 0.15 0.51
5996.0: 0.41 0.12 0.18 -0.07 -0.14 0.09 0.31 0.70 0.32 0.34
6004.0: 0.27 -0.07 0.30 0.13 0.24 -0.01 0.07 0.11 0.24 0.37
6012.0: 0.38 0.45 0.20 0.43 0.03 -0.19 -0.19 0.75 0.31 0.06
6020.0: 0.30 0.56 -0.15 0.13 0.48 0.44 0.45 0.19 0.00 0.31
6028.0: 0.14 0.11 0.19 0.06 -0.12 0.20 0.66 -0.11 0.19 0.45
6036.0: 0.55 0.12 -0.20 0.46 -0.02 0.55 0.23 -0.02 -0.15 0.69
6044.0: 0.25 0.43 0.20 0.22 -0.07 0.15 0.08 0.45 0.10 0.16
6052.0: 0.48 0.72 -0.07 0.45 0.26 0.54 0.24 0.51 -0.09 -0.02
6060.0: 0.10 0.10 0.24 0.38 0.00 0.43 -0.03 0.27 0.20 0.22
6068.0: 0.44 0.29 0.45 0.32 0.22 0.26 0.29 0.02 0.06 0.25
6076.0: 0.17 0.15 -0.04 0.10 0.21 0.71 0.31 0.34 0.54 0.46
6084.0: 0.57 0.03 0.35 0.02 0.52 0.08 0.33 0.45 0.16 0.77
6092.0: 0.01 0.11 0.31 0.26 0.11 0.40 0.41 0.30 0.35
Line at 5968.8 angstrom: [O III] 5007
